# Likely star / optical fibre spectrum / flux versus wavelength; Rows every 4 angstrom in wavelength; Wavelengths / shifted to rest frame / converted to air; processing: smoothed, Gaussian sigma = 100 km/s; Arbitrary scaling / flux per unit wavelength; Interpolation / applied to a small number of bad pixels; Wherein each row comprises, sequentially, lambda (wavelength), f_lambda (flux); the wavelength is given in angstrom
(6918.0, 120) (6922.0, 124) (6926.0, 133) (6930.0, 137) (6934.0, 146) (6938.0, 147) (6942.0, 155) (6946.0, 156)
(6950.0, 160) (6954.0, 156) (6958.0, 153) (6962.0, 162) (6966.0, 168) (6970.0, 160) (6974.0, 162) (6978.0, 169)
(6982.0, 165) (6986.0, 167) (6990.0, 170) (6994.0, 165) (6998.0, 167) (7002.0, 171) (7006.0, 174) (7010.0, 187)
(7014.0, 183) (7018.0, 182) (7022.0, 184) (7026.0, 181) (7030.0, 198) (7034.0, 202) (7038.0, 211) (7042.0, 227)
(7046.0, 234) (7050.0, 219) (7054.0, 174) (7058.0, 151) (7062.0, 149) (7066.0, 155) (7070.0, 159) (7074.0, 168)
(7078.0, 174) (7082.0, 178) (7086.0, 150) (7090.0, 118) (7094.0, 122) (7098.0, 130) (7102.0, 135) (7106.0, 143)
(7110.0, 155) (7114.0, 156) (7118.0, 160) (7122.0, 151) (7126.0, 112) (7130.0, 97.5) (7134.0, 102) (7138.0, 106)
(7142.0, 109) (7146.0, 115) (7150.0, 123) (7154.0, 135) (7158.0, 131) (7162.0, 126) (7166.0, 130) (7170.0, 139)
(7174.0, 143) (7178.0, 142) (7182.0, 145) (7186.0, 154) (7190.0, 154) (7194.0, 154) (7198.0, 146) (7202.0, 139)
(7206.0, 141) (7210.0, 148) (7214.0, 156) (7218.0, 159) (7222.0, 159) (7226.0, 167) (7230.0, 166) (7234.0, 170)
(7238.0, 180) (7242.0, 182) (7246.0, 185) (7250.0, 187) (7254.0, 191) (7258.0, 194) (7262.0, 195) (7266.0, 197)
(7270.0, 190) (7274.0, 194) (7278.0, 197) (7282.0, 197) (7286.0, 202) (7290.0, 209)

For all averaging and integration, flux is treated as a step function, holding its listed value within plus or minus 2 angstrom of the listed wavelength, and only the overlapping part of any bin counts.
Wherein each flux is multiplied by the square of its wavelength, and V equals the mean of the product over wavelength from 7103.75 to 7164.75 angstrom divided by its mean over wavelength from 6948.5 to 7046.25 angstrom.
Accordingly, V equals 0.75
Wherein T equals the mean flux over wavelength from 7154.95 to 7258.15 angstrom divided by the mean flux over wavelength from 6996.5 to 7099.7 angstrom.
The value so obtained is 0.89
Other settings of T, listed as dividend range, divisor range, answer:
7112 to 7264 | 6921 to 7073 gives 0.87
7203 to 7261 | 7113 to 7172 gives 1.35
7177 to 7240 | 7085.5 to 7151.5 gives 1.21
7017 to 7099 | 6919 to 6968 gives 1.17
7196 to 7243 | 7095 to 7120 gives 1.09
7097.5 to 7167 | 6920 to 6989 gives 0.83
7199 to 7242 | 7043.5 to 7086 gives 0.91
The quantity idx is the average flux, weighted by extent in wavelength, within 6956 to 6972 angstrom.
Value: 161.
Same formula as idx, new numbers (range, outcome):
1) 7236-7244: 181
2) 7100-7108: 139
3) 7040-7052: 227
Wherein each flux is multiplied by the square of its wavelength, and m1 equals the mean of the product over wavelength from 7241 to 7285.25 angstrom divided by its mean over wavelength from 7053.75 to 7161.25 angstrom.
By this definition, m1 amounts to 1.5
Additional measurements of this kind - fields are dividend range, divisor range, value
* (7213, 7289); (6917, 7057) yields 1.15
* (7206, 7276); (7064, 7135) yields 1.29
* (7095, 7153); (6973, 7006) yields 0.79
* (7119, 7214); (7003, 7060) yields 0.72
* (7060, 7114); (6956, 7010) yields 0.92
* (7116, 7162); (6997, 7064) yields 0.67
